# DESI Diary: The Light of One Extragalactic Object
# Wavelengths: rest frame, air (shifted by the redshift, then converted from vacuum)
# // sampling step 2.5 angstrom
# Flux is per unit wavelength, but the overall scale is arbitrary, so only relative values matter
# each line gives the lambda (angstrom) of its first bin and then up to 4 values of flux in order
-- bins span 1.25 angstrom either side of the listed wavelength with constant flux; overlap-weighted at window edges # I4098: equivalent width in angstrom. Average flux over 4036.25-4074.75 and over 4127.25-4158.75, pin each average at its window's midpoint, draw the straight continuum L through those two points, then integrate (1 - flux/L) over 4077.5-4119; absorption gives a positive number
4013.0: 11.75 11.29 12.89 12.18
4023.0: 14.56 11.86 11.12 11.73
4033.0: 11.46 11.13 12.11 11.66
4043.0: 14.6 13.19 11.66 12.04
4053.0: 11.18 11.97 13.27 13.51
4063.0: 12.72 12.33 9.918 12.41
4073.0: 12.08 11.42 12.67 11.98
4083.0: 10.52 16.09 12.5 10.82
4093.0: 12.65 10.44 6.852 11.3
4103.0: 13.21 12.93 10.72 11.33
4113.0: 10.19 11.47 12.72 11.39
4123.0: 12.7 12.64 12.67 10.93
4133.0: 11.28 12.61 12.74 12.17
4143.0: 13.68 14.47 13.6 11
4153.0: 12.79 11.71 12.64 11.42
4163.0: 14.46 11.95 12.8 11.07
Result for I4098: 2.5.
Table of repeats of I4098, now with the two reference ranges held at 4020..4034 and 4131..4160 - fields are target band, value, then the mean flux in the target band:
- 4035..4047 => -0.39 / 12.6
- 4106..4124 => 1.29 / 11.5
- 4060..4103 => 1.89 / 11.8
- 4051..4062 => -0.18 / 12.5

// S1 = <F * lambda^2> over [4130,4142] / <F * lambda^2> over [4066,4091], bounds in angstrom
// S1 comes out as 1.02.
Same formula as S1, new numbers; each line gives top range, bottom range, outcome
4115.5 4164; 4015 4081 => 1.07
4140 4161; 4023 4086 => 1.09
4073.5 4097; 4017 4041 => 1.03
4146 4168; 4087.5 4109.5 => 1.15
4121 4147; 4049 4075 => 1.07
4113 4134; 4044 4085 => 1.01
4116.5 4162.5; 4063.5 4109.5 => 1.09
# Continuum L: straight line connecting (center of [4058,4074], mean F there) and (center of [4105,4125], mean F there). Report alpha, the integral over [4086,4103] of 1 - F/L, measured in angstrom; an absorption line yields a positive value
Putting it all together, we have 1.1 angstrom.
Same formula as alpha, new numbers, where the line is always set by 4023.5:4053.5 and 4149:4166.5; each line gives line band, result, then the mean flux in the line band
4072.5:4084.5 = 0.3 angstrom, 11.8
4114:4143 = 0.2 angstrom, 12.2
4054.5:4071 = -0.3 angstrom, 12.3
